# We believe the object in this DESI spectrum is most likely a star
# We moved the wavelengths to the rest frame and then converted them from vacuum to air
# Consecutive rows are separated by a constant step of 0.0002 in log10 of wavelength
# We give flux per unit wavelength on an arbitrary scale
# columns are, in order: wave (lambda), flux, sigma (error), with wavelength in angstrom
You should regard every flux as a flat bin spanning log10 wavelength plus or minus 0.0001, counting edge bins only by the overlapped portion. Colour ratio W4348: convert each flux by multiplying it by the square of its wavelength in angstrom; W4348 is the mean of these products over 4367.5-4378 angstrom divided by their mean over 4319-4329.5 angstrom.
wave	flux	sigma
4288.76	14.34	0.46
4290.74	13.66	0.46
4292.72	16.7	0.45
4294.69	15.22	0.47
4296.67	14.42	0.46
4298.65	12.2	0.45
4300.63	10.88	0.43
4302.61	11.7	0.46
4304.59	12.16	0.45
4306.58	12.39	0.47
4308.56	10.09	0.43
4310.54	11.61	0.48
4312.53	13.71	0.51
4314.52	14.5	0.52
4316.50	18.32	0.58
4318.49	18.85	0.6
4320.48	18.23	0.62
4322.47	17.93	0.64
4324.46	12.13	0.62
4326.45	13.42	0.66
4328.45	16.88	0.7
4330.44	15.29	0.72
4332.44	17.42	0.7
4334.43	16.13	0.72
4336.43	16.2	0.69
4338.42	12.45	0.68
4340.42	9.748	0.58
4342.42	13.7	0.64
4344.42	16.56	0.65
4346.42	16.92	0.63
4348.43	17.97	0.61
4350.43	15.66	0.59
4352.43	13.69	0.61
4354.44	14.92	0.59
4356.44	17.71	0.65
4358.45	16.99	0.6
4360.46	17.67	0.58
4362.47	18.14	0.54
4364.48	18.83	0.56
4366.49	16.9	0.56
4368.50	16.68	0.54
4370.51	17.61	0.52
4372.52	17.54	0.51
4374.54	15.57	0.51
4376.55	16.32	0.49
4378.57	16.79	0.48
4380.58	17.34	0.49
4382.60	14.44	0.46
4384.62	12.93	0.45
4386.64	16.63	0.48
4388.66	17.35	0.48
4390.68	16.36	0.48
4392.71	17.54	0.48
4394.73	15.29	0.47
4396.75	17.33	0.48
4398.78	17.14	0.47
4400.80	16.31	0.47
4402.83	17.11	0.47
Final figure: 1.08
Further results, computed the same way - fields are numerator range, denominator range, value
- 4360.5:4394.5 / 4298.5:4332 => 1.20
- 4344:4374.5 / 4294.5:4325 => 1.23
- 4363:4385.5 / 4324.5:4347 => 1.13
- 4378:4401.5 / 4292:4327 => 1.20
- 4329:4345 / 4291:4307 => 1.13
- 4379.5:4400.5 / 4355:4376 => 0.95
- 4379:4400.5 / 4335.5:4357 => 1.11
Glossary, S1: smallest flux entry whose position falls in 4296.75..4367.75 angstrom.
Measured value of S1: 9.748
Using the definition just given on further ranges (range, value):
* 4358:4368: 16.9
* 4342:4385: 12.93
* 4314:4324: 14.5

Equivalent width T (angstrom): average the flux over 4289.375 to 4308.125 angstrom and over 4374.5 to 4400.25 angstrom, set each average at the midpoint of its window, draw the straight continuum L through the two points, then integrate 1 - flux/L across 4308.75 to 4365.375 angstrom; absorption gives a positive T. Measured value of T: -4.6 angstrom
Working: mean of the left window 13.2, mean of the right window 16.3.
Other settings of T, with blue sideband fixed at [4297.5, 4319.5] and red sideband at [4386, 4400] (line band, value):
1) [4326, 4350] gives -1.22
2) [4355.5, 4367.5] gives -1.70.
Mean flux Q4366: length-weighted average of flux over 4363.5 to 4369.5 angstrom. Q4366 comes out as 17.5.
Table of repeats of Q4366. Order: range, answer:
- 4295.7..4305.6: 12.3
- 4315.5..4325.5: 17.1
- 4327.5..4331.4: 16.1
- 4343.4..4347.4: 16.7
